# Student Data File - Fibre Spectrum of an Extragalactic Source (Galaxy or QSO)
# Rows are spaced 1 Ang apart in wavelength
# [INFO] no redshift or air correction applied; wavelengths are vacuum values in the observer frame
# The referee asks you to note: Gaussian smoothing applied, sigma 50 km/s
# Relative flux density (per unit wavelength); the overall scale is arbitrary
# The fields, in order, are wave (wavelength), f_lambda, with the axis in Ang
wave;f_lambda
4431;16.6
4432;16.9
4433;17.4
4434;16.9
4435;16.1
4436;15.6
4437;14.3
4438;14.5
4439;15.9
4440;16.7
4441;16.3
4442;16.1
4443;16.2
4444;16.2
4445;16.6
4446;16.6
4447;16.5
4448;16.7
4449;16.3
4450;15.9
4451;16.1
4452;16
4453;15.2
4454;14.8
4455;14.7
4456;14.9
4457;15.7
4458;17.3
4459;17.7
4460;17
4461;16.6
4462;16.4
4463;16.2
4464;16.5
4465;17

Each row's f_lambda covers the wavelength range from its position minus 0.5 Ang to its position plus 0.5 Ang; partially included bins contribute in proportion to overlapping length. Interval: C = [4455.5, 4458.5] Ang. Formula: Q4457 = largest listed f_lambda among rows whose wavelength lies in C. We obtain 17.3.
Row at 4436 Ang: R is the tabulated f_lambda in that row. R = 15.6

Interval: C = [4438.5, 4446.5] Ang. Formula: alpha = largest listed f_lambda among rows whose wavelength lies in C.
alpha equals 16.7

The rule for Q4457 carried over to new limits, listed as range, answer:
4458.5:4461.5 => 17.7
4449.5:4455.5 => 16.1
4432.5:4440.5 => 17.4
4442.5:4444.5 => 16.2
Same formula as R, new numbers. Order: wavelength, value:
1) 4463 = 16.2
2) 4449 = 16.3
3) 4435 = 16.1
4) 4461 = 16.6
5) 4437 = 14.3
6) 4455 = 14.7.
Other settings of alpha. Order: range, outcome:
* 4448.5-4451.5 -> 16.3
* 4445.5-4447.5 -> 16.6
